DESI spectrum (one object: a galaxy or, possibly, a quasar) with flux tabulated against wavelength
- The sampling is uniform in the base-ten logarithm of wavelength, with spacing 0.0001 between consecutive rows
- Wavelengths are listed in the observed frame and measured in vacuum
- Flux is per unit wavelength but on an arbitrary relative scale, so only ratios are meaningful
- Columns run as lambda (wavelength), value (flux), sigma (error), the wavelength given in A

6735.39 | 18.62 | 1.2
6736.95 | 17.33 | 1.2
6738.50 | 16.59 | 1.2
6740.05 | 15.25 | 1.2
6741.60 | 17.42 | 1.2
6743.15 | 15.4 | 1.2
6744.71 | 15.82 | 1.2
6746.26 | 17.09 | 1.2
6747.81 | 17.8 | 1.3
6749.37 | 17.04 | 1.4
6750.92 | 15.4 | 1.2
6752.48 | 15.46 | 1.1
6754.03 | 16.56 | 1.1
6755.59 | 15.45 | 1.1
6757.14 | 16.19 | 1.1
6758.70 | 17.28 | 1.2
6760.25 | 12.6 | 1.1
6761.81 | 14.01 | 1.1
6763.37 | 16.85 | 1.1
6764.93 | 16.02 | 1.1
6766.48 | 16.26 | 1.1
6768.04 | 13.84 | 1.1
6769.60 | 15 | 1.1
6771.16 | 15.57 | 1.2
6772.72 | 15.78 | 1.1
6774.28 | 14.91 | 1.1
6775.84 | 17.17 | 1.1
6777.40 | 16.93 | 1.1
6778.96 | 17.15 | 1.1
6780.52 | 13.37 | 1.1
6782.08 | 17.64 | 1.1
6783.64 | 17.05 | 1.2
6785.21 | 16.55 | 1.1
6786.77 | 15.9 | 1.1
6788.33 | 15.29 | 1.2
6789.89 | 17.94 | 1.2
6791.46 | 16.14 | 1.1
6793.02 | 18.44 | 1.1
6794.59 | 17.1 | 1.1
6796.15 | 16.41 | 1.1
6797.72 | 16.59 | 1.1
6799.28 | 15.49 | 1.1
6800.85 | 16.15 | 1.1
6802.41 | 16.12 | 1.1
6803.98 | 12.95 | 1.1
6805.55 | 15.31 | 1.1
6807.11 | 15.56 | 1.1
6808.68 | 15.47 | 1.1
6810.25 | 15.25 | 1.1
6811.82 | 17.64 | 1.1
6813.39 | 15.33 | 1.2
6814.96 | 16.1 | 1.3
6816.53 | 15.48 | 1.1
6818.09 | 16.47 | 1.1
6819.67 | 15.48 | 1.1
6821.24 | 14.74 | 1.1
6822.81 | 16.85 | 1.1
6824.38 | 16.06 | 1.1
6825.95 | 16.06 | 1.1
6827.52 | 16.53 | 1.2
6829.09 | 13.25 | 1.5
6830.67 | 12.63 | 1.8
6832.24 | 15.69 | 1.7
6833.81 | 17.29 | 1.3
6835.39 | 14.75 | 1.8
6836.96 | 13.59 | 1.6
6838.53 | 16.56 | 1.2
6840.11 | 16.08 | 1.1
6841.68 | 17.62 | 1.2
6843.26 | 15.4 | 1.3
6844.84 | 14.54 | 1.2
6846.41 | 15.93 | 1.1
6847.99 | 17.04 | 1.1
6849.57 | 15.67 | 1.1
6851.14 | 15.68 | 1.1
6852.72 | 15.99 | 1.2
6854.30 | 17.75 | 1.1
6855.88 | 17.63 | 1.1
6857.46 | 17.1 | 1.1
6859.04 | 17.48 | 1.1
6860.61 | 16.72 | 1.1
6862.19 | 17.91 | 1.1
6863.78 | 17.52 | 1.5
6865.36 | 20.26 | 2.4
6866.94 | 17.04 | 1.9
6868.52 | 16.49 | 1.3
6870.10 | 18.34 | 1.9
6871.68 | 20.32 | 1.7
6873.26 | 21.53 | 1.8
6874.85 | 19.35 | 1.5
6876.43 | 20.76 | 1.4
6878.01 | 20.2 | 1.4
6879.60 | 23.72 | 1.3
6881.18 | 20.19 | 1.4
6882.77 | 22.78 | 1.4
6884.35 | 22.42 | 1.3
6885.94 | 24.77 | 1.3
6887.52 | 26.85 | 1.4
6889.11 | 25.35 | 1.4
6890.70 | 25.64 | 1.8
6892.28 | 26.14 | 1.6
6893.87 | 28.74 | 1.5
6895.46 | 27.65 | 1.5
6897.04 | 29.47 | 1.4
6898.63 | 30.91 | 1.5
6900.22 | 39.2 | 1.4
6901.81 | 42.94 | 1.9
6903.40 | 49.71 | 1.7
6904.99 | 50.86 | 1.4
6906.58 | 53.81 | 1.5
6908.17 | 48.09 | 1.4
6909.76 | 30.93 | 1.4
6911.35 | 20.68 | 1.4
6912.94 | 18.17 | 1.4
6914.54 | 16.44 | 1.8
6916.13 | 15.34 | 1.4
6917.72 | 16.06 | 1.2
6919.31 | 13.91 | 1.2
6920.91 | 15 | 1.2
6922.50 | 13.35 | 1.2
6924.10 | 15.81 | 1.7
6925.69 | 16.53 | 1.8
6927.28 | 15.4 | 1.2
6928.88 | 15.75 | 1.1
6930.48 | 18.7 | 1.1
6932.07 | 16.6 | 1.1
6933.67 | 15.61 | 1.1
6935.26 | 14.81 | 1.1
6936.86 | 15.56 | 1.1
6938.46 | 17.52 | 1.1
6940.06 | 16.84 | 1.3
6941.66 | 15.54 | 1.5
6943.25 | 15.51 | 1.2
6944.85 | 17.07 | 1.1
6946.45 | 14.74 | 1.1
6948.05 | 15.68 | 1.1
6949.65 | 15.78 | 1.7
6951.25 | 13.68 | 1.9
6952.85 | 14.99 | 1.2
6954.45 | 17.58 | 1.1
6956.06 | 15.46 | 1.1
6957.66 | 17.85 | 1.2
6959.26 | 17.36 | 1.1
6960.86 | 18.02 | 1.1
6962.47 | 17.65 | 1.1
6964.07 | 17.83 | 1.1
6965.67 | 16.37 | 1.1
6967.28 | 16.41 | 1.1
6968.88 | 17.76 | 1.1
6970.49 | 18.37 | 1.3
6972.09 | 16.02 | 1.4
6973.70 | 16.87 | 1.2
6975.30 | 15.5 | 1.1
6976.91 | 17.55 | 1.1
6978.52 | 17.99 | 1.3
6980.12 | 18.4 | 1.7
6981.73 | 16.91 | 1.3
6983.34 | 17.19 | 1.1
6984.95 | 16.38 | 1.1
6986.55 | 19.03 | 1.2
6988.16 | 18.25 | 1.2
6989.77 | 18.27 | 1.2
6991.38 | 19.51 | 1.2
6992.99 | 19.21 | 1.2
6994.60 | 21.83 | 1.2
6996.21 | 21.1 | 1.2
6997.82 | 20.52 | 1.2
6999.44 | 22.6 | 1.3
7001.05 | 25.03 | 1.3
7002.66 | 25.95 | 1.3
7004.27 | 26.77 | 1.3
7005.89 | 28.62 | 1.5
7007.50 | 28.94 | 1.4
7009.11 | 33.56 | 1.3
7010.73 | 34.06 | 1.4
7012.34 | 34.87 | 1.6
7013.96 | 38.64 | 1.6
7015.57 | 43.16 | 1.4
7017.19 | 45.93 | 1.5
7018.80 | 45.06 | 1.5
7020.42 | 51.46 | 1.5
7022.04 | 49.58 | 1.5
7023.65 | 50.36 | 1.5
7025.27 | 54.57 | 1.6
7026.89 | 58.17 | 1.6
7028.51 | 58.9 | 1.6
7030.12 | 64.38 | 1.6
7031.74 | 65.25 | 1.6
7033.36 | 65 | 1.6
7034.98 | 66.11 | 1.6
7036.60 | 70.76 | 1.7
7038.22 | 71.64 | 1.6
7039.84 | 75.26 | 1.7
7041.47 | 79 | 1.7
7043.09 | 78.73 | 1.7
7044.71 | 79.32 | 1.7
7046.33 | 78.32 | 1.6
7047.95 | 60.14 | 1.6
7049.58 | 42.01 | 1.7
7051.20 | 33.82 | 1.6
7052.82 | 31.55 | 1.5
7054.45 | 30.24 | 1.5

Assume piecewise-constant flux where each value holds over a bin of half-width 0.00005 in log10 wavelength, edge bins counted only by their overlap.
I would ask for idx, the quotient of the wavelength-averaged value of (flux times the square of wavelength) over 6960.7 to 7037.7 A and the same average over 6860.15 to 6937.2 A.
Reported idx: 1.40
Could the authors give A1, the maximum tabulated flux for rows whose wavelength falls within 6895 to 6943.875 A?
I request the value 53.81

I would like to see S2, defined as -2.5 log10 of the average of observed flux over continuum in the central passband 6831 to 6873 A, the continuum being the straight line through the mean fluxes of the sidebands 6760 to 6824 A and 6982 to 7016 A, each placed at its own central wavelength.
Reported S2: 0.11 mag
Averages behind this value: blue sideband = 15.9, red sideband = 25.1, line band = 16.8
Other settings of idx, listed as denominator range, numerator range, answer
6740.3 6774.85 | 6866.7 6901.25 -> 1.59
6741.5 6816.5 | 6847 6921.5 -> 1.55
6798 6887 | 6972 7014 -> 1.37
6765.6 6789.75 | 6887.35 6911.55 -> 2.30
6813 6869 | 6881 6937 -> 1.58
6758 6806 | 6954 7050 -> 2.42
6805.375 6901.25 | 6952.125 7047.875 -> 1.94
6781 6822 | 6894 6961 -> 1.42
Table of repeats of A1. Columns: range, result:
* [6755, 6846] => 18.44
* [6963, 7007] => 28.62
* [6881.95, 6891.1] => 26.85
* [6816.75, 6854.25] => 17.62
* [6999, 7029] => 58.9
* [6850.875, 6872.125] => 20.32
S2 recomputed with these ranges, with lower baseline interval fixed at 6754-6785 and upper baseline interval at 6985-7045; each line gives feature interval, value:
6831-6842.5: 0.42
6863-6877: 0.38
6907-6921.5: 0.38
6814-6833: 0.38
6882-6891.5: 0.18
